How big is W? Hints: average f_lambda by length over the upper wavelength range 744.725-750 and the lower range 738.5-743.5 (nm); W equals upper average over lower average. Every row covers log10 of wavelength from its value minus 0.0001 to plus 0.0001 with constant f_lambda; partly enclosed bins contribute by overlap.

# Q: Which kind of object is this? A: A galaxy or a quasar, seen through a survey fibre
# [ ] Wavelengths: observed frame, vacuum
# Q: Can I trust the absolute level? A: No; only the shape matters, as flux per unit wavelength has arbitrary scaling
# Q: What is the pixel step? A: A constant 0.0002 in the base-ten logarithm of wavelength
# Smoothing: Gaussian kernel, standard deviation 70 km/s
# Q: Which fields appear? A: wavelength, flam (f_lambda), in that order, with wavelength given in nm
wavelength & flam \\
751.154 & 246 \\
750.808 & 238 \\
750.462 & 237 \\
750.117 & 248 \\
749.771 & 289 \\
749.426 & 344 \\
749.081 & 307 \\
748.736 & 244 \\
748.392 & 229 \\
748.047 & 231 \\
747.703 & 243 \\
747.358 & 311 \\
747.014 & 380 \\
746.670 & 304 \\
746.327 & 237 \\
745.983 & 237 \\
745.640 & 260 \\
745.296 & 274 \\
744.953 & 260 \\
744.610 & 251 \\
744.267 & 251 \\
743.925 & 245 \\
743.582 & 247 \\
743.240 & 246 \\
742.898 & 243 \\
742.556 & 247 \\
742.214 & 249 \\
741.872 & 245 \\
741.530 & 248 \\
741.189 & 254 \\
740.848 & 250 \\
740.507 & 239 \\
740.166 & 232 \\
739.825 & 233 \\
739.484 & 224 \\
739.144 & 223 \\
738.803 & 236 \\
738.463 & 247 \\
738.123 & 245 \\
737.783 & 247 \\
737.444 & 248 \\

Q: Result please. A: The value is 1.1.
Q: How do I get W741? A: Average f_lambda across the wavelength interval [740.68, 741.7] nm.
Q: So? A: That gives 251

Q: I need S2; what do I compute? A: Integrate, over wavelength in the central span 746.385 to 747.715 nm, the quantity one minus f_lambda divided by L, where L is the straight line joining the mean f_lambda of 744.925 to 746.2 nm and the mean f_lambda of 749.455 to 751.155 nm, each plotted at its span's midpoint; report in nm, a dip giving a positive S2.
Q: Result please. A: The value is -0.28 nm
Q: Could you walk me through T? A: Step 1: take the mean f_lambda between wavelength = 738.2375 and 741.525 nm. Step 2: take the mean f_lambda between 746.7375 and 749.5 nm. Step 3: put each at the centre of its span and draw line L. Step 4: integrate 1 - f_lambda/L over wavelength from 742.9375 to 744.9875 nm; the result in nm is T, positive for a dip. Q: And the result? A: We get 0.097 nm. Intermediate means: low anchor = 238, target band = 249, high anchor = 285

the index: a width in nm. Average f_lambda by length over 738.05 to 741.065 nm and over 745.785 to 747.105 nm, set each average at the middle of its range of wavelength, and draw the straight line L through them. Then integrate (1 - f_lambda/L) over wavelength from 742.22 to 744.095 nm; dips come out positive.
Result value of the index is 0.11 nm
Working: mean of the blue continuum 237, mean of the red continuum 284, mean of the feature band 246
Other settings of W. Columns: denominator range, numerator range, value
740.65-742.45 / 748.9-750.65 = 1.14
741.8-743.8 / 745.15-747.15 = 1.14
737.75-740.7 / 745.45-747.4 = 1.22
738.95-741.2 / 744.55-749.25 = 1.15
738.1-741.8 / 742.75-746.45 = 1.05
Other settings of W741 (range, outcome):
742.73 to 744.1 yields 245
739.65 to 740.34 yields 232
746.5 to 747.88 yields 309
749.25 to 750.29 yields 294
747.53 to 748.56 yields 234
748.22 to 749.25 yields 260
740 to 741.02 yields 240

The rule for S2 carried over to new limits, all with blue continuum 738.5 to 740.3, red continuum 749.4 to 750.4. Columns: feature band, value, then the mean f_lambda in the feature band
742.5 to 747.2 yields -0.13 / 264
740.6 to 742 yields -0.05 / 249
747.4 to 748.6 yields 0.12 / 243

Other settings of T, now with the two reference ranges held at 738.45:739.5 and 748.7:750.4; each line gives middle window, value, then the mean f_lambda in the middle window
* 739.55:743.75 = 0.026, 244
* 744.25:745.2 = 0.020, 256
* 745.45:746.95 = 0.006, 268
